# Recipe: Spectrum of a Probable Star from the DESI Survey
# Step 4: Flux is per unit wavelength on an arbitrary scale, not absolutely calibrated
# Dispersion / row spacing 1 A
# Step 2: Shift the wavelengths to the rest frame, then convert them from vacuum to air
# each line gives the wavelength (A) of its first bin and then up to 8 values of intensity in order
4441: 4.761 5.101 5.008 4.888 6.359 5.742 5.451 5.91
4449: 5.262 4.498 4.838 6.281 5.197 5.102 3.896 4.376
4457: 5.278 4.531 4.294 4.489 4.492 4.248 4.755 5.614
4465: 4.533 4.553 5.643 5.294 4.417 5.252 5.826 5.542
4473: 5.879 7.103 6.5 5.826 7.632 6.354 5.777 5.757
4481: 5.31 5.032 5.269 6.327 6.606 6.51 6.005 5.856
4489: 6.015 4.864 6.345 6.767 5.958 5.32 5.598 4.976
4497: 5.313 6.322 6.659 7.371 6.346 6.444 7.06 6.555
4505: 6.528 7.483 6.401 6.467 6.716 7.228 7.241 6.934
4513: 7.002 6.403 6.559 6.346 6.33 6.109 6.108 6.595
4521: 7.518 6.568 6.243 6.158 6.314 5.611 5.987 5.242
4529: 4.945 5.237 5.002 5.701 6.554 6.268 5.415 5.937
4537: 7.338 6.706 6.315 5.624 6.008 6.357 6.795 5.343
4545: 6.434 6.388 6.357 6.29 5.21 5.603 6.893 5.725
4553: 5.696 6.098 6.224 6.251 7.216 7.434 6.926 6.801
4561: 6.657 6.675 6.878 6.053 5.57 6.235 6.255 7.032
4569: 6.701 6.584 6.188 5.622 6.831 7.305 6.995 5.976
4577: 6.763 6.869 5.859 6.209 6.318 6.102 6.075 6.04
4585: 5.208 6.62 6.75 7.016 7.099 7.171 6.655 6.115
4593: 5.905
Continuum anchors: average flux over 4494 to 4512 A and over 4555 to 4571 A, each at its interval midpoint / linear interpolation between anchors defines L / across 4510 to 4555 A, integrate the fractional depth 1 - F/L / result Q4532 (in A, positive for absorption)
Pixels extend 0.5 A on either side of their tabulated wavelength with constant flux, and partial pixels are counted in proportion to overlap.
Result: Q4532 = 2.5 A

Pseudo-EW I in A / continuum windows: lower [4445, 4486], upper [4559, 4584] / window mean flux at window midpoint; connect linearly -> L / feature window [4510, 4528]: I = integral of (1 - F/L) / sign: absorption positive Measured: -1.64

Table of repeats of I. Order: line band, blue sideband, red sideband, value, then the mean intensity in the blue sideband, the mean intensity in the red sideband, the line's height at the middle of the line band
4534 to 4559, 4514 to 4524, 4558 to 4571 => 1.0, 6.47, 6.55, 6.52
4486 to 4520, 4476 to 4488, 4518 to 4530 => -1.7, 6.04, 6.08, 6.06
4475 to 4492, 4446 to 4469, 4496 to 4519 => -0.6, 4.94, 6.58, 5.79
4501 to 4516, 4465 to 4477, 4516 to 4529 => -1.8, 5.66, 6.19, 6.04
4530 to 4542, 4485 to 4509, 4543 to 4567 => 0.4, 6.24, 6.31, 6.29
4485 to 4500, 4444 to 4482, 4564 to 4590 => -0.9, 5.34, 6.42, 5.62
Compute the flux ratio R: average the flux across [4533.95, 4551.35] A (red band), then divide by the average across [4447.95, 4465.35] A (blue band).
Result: 1.28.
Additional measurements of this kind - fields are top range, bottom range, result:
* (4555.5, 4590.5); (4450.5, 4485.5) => 1.22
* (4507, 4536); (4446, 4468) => 1.26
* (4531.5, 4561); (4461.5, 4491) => 1.11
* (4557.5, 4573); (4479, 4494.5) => 1.11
